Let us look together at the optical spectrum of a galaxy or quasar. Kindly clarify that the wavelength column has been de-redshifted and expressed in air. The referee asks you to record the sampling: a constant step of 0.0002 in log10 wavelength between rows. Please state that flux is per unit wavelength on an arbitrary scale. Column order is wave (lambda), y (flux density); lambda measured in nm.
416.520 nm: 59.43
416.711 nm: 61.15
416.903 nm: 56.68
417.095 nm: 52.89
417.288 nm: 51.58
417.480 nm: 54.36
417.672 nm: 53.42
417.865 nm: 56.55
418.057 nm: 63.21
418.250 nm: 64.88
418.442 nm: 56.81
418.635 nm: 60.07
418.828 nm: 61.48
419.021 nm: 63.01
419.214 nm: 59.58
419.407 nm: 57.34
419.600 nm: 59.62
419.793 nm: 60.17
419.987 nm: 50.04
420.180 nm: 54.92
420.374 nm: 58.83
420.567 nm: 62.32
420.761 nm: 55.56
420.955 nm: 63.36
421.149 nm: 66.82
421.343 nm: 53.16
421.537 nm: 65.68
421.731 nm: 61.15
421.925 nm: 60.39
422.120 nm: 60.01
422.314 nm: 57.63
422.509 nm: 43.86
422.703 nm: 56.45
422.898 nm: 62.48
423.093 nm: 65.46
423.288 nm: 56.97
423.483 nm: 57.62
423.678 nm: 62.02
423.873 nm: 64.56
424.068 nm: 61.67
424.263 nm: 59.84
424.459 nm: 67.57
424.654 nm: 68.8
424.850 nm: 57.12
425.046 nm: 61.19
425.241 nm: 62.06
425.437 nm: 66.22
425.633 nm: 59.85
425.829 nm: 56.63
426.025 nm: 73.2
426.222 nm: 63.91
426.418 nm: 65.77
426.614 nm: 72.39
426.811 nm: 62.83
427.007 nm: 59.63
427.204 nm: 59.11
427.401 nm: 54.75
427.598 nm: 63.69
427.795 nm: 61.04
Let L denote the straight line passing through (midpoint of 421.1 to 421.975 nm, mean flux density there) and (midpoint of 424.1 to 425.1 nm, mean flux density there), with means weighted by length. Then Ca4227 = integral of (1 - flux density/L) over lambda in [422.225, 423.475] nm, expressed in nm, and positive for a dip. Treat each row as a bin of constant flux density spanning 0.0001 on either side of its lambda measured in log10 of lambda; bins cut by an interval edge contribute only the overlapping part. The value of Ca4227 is 0.10 nm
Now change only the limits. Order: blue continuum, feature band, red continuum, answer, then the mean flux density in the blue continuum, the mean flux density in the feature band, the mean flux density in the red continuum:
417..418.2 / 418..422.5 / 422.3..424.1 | -0.18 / 55.7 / 59.5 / 58.8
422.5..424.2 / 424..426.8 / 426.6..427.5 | -0.17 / 59.8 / 64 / 60.7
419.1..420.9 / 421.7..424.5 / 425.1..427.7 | 0.03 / 57.8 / 59.7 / 63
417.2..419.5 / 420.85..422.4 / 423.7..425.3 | 0.00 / 58.6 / 61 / 62.9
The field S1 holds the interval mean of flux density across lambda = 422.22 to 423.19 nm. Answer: 57.2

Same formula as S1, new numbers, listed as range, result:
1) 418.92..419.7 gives 59.9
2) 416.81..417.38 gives 53.6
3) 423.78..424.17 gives 63.2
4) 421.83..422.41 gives 59.3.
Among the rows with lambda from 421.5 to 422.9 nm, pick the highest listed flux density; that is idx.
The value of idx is 65.68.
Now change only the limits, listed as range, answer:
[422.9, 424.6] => 67.57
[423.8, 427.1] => 73.2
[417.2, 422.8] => 66.82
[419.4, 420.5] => 60.17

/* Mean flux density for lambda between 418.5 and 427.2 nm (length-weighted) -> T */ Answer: 60.9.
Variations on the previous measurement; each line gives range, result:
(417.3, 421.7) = 59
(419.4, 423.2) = 58.8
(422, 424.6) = 59.9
